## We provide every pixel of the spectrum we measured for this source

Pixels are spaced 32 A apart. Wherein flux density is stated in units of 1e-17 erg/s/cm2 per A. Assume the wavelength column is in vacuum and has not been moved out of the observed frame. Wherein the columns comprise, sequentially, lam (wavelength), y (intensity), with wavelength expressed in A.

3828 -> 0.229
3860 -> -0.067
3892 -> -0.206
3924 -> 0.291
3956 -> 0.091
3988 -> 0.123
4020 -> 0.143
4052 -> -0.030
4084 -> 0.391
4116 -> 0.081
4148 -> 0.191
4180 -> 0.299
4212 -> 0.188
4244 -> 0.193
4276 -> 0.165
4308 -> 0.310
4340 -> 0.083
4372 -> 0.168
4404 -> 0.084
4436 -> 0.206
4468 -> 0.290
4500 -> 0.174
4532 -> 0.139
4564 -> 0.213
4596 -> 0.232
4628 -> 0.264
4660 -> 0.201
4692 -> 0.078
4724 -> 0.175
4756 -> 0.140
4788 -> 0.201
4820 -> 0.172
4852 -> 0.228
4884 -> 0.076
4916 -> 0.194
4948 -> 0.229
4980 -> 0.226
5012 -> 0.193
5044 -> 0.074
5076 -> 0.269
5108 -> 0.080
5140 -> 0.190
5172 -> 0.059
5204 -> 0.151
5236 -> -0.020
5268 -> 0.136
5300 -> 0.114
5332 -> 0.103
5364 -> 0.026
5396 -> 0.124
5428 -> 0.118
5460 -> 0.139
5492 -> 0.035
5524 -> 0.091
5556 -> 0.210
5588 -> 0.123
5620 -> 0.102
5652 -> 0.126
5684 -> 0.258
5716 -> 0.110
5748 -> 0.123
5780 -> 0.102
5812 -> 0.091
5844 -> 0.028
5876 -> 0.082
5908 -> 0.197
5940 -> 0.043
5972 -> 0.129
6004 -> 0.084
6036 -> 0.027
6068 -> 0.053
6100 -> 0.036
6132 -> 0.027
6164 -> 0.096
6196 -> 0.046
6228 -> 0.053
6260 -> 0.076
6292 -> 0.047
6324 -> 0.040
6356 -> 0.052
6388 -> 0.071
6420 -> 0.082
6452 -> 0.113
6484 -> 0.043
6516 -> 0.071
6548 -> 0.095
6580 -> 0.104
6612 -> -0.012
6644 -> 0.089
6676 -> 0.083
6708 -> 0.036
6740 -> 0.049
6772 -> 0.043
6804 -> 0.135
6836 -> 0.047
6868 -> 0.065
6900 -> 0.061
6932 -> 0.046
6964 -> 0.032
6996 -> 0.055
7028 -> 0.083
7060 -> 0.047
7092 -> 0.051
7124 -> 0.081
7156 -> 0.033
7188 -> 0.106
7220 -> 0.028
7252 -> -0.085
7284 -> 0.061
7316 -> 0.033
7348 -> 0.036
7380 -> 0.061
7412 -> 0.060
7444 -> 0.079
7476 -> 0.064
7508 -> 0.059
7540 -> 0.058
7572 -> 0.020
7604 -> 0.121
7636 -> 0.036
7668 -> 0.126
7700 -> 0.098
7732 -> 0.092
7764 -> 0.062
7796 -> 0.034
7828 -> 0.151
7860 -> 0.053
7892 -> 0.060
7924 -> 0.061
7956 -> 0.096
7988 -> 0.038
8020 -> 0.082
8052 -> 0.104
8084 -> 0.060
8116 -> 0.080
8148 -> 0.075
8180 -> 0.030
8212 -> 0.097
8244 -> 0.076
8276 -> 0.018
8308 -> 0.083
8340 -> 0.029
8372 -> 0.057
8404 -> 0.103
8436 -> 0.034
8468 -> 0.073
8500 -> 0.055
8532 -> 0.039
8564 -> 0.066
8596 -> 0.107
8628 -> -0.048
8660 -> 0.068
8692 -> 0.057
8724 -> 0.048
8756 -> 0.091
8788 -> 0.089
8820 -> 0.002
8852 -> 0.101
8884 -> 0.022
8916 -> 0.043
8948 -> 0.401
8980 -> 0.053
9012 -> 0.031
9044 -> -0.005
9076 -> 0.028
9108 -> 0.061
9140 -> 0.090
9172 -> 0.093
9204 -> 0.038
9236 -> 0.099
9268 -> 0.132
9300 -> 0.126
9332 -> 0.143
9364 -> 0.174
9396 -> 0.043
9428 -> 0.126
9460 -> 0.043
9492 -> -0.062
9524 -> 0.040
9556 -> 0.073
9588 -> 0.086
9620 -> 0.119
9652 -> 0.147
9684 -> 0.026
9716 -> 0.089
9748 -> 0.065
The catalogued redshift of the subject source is 1.40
